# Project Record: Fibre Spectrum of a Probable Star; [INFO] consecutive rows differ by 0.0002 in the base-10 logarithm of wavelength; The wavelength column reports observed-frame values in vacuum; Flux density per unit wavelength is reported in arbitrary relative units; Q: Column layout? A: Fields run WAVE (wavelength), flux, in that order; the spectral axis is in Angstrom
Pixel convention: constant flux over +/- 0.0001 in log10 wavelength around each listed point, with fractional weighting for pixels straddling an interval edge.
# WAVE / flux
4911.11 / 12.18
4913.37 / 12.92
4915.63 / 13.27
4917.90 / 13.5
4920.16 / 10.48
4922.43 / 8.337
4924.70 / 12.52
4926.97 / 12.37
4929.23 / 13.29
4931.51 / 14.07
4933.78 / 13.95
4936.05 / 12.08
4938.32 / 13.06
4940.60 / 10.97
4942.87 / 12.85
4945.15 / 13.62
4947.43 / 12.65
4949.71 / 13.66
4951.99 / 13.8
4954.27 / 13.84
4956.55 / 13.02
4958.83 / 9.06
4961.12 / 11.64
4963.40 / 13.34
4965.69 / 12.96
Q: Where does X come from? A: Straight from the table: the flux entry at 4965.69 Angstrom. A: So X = 12.96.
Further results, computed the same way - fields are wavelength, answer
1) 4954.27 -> 13.84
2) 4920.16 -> 10.48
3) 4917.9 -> 13.5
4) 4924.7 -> 12.52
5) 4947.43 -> 12.65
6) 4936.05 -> 12.08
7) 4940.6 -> 10.97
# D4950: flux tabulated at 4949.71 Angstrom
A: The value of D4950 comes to 13.66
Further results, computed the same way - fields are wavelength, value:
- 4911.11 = 12.18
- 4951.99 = 13.8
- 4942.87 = 12.85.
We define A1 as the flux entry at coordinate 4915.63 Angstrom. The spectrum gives 13.27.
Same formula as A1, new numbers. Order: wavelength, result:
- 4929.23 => 13.29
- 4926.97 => 12.37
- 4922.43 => 8.337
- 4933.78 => 13.95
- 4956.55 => 13.02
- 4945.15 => 13.62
